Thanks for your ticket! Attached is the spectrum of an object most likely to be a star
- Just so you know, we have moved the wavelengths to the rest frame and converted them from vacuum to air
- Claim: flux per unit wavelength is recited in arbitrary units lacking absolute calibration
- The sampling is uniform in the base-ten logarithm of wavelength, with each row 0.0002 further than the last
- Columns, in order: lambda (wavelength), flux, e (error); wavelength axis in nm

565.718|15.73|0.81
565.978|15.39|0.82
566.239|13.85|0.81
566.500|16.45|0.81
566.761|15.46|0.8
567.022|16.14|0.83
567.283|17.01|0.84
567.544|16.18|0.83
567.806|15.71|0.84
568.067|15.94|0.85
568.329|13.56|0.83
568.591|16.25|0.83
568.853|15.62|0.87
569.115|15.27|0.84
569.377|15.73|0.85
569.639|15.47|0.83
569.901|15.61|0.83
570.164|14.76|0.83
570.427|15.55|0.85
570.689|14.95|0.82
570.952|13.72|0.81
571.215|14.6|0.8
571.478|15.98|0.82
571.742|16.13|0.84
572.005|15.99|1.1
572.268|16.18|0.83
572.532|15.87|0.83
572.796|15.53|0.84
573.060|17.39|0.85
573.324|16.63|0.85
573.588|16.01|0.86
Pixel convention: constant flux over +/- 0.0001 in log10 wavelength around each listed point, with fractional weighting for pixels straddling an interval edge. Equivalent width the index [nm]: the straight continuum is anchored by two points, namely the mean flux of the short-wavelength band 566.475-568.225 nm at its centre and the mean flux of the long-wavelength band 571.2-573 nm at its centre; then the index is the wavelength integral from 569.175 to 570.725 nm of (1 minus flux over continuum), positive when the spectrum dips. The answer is 0.06 nm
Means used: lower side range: 16.1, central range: 15.4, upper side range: 15.9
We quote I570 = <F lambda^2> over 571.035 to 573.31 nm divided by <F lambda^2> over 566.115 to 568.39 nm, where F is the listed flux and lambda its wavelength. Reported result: 1.0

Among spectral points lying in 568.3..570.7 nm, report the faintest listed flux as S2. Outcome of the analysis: 13.56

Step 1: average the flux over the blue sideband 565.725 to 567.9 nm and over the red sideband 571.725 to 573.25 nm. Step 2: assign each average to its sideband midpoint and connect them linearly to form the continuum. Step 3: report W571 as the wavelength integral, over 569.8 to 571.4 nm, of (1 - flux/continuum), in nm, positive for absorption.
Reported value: 0.12 nm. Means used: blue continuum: 15.8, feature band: 14.9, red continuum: 16.2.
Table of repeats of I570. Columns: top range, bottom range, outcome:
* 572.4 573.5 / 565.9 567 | 1.09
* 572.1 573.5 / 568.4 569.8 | 1.06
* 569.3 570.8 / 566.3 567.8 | 0.96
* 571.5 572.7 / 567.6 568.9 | 1.05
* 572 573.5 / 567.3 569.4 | 1.06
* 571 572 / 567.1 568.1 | 0.97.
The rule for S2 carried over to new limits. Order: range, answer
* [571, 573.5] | 14.6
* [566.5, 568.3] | 15.46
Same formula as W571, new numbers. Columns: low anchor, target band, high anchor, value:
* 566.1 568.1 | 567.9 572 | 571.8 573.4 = 0.191 nm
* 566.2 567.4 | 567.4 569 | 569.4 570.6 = 0.013 nm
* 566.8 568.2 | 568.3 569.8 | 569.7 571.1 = 0.006 nm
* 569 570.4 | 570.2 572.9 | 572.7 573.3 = 0.102 nm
